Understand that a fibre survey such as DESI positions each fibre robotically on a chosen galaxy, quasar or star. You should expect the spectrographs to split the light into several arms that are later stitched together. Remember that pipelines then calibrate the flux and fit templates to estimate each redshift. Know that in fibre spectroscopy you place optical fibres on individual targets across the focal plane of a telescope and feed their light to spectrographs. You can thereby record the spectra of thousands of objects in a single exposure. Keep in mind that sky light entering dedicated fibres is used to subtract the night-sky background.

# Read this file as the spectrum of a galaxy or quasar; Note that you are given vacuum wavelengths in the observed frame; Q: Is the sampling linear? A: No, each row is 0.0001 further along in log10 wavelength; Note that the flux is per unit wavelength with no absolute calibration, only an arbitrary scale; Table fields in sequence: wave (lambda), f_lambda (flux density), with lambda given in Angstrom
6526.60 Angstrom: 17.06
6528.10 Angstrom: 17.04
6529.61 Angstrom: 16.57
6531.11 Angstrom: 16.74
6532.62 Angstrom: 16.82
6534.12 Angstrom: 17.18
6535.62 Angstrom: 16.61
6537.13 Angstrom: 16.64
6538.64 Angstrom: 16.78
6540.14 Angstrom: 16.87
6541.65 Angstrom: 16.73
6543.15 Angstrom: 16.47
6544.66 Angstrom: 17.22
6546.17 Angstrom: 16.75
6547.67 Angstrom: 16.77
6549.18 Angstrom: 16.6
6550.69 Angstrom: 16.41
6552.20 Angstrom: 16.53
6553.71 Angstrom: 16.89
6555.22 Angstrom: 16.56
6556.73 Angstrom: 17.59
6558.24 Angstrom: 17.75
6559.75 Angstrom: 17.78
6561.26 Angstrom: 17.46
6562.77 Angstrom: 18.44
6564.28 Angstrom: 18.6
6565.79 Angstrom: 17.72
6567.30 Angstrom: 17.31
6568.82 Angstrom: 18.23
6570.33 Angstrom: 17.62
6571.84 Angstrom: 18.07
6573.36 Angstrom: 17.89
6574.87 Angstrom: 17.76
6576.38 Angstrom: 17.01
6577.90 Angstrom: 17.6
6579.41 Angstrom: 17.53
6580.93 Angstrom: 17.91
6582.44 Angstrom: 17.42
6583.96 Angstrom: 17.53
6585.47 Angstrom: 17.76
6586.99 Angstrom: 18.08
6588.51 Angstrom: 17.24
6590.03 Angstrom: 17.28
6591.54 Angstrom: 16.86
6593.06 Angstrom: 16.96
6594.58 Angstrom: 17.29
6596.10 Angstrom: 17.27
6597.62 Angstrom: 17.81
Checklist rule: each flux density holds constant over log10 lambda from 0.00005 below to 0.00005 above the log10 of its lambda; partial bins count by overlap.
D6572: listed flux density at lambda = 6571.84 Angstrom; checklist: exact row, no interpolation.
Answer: 18.07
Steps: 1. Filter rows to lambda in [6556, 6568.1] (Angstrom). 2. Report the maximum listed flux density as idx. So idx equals 18.6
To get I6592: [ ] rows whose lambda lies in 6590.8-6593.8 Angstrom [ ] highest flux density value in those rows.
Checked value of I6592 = 16.96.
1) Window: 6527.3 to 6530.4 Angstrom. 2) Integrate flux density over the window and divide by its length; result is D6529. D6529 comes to 16.8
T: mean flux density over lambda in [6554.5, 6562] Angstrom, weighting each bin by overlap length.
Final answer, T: 17.4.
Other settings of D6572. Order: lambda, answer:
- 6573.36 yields 17.89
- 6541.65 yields 16.73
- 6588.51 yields 17.24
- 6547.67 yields 16.77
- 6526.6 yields 17.06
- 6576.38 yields 17.01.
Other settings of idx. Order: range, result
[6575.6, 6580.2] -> 17.6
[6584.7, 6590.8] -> 18.08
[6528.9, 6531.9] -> 16.74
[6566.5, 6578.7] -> 18.23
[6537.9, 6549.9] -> 17.22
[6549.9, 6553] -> 16.53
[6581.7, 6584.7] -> 17.53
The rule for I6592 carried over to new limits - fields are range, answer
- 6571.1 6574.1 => 18.07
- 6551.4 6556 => 16.89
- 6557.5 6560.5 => 17.78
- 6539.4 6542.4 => 16.87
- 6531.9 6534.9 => 17.18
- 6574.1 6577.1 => 17.76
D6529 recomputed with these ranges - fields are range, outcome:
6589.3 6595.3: 17.1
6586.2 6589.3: 17.6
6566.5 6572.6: 17.8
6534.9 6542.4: 16.7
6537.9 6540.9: 16.8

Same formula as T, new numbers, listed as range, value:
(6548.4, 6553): 16.5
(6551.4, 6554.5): 16.7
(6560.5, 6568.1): 17.9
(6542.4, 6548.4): 16.8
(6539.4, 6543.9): 16.7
